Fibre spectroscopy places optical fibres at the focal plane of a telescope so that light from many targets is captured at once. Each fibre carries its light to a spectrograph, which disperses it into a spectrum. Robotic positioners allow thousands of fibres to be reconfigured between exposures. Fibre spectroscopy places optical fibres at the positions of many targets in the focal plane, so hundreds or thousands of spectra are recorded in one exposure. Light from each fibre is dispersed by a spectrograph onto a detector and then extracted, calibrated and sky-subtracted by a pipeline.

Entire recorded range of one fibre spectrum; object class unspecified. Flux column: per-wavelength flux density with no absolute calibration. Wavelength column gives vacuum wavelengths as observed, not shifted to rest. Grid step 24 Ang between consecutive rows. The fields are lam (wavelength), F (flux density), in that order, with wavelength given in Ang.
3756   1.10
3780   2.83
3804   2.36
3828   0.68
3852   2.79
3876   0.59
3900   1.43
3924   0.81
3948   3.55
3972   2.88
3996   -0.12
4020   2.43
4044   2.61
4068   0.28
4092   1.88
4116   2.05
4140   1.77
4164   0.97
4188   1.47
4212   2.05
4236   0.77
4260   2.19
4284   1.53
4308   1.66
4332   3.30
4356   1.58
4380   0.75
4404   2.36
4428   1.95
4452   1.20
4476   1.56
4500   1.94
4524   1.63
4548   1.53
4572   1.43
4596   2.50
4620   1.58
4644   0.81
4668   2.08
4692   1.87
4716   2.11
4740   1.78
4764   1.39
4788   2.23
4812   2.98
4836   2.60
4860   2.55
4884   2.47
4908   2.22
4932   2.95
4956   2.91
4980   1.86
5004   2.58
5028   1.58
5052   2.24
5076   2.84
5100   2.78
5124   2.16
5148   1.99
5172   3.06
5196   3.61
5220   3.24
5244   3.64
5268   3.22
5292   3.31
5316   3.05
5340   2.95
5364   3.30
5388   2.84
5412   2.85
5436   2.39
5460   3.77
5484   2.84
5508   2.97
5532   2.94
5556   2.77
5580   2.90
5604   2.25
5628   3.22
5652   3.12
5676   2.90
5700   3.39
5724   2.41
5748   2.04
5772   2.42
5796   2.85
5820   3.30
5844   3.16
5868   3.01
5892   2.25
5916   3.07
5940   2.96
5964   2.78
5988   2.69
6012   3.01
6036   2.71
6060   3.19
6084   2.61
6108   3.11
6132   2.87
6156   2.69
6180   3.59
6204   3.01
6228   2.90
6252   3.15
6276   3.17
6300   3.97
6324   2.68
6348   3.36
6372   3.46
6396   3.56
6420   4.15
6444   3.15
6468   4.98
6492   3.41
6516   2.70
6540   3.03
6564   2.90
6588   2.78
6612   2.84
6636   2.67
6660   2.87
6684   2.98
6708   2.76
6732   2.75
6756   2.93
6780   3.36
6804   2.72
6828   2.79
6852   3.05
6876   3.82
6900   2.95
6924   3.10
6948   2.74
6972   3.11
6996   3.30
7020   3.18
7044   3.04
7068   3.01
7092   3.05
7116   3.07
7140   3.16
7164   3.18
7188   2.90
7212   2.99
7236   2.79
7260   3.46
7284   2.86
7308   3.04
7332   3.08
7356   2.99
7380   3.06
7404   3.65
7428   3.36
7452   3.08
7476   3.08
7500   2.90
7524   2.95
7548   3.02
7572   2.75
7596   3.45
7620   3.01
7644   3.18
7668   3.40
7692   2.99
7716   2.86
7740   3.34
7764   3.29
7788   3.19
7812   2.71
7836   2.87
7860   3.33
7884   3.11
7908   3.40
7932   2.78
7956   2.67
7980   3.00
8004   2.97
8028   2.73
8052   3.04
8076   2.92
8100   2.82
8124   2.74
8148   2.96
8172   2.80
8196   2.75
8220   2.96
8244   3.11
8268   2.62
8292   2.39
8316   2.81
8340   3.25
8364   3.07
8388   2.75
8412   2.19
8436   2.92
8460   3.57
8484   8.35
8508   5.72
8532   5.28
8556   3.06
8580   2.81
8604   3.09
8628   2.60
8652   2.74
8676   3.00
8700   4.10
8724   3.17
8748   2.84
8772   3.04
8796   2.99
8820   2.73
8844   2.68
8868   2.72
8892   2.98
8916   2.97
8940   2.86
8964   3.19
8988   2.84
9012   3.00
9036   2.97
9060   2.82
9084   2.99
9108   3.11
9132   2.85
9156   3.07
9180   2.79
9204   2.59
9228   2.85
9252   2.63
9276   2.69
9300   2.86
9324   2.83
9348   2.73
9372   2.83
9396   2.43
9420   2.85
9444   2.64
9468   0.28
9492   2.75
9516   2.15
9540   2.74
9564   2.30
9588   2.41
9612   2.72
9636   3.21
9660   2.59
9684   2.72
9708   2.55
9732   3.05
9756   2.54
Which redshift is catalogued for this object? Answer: 0.294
